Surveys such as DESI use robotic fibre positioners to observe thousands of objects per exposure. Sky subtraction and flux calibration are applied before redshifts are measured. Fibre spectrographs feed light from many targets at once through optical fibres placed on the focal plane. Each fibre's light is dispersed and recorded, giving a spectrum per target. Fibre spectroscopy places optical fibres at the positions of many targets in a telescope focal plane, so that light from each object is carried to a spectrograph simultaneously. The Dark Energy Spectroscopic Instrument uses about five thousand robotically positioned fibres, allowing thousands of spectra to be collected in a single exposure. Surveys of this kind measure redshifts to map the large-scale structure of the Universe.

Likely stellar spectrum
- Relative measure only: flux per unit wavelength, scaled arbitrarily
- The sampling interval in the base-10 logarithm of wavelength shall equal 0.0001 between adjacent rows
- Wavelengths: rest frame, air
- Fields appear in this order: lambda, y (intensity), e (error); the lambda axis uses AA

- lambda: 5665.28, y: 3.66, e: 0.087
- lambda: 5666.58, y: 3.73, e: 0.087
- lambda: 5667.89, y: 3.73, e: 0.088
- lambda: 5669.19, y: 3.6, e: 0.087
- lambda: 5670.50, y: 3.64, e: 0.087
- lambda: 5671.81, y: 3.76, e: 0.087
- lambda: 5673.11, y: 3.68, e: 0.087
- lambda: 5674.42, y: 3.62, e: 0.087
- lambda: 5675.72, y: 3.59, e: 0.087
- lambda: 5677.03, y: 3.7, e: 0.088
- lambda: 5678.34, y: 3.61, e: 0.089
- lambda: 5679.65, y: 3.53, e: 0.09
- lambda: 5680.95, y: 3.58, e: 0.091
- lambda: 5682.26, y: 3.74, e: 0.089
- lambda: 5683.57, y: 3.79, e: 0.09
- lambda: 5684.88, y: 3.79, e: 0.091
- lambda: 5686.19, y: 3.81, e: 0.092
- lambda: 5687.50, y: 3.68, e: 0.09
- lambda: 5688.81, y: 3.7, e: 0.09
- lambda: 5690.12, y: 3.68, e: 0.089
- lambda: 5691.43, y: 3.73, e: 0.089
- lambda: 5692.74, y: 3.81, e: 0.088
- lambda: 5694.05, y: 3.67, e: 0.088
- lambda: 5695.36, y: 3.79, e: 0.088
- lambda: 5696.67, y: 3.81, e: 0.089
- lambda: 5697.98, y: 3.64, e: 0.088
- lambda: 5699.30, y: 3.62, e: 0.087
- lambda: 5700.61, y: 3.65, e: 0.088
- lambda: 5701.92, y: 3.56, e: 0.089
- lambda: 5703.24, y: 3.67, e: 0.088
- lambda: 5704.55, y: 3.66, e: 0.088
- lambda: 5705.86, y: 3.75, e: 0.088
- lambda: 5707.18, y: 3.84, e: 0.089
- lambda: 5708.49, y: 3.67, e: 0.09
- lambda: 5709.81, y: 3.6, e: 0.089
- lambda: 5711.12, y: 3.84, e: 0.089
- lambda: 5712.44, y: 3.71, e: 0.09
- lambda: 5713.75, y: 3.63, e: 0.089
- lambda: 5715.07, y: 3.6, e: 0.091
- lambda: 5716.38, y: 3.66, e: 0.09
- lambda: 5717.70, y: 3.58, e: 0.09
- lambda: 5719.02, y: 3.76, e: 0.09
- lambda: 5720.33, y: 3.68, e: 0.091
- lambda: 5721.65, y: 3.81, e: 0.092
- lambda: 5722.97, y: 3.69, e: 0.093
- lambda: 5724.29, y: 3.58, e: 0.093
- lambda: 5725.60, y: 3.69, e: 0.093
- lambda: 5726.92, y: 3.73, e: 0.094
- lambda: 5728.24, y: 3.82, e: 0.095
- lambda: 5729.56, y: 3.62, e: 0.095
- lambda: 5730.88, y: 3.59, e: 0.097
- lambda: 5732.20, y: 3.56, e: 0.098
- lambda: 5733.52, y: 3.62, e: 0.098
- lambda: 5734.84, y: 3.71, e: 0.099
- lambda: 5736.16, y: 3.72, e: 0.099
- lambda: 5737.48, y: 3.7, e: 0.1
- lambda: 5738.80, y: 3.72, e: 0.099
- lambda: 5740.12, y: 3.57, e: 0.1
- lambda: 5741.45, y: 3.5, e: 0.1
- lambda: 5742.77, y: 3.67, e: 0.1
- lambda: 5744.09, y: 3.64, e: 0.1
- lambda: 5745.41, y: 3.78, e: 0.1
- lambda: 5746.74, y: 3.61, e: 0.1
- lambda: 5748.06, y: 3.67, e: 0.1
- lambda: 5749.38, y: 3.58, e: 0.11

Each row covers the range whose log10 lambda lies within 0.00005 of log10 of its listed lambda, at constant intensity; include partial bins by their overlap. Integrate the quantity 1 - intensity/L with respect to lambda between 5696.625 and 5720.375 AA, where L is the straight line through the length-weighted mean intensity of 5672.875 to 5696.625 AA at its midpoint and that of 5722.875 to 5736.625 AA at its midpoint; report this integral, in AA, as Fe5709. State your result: 0.0 AA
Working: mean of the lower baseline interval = 3.7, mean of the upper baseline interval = 3.67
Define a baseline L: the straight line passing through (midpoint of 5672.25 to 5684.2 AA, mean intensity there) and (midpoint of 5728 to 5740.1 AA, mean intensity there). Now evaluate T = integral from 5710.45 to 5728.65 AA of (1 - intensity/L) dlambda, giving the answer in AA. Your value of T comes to -0.2 AA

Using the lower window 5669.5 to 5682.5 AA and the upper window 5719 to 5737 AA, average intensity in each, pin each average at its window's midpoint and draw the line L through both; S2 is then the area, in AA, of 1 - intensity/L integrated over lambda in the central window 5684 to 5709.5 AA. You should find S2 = -0.4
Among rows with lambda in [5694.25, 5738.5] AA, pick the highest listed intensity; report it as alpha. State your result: 3.84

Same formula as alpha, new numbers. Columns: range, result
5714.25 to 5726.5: 3.81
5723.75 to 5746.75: 3.82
